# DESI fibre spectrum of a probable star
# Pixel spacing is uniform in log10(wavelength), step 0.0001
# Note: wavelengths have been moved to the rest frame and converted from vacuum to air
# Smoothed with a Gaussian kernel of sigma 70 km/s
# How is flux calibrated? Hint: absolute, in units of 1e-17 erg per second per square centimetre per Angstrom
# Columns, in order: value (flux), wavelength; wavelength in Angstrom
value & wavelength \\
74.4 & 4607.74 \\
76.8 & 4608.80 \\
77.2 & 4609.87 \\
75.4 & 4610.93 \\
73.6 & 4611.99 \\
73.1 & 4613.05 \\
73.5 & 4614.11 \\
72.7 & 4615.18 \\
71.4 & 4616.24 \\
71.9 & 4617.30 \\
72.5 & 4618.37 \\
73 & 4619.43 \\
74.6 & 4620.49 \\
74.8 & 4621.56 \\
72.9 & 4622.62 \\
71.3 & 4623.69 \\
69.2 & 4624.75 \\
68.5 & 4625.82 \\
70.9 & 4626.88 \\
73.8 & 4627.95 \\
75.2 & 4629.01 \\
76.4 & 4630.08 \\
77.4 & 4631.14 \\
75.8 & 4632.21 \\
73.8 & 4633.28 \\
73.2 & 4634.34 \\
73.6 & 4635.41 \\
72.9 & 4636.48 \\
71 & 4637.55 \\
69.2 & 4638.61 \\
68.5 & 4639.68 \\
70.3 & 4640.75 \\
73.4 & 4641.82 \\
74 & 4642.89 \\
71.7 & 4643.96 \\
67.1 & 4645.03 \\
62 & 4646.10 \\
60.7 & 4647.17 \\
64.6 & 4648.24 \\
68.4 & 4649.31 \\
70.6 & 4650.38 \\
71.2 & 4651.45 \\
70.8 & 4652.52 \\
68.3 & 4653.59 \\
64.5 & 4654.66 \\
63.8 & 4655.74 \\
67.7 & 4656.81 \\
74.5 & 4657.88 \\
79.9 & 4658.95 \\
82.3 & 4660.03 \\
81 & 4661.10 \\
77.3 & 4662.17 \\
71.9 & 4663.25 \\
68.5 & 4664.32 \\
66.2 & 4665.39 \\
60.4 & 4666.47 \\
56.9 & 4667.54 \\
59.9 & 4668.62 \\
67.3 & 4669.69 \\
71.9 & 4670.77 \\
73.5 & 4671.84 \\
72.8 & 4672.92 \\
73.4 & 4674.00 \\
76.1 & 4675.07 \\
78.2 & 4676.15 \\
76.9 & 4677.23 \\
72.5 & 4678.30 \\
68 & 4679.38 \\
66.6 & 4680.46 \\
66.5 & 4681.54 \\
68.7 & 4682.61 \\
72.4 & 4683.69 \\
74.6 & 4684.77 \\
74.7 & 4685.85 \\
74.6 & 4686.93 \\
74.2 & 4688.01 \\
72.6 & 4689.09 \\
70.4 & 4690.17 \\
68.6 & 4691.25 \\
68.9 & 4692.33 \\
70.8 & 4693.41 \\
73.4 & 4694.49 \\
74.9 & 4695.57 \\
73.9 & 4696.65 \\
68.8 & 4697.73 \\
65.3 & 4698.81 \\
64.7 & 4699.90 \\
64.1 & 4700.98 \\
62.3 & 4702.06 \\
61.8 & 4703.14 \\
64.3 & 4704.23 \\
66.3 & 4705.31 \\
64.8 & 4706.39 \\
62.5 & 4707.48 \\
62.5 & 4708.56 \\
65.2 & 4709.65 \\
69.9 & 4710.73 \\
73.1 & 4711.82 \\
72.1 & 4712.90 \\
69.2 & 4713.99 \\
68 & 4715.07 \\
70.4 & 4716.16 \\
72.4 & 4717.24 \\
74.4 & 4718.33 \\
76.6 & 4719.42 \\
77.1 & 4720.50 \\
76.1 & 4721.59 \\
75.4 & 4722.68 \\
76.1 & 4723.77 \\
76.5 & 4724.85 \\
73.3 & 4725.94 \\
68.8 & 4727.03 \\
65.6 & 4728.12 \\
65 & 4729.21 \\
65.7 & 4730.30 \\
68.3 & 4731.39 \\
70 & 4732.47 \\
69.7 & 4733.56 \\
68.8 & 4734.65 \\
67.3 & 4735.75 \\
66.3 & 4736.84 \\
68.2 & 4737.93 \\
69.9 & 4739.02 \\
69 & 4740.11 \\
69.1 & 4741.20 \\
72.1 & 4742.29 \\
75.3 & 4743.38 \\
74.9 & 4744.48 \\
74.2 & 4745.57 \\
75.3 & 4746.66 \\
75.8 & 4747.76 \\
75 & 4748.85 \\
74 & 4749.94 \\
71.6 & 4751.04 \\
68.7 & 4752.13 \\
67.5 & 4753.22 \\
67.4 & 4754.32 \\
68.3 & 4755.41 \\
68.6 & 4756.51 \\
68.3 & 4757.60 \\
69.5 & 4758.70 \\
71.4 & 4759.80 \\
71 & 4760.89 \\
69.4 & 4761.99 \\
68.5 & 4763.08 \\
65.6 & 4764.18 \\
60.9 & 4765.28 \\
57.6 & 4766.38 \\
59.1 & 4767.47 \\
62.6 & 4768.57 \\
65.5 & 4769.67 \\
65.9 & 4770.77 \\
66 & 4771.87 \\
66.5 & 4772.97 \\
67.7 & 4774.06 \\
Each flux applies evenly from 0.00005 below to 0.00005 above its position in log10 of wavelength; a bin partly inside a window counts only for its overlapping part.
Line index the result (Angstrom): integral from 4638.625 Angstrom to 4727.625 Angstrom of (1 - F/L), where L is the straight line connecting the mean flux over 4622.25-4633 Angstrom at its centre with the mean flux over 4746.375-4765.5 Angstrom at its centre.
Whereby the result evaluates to 1.9 Angstrom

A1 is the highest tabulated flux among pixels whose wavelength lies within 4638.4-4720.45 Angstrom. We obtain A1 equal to 82.3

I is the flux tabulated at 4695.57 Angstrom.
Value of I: 74.9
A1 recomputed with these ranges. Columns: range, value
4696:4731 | 77.1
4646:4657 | 71.2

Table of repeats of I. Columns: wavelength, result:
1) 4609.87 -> 77.2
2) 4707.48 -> 62.5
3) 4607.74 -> 74.4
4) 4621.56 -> 74.8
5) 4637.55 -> 71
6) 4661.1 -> 81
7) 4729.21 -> 65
